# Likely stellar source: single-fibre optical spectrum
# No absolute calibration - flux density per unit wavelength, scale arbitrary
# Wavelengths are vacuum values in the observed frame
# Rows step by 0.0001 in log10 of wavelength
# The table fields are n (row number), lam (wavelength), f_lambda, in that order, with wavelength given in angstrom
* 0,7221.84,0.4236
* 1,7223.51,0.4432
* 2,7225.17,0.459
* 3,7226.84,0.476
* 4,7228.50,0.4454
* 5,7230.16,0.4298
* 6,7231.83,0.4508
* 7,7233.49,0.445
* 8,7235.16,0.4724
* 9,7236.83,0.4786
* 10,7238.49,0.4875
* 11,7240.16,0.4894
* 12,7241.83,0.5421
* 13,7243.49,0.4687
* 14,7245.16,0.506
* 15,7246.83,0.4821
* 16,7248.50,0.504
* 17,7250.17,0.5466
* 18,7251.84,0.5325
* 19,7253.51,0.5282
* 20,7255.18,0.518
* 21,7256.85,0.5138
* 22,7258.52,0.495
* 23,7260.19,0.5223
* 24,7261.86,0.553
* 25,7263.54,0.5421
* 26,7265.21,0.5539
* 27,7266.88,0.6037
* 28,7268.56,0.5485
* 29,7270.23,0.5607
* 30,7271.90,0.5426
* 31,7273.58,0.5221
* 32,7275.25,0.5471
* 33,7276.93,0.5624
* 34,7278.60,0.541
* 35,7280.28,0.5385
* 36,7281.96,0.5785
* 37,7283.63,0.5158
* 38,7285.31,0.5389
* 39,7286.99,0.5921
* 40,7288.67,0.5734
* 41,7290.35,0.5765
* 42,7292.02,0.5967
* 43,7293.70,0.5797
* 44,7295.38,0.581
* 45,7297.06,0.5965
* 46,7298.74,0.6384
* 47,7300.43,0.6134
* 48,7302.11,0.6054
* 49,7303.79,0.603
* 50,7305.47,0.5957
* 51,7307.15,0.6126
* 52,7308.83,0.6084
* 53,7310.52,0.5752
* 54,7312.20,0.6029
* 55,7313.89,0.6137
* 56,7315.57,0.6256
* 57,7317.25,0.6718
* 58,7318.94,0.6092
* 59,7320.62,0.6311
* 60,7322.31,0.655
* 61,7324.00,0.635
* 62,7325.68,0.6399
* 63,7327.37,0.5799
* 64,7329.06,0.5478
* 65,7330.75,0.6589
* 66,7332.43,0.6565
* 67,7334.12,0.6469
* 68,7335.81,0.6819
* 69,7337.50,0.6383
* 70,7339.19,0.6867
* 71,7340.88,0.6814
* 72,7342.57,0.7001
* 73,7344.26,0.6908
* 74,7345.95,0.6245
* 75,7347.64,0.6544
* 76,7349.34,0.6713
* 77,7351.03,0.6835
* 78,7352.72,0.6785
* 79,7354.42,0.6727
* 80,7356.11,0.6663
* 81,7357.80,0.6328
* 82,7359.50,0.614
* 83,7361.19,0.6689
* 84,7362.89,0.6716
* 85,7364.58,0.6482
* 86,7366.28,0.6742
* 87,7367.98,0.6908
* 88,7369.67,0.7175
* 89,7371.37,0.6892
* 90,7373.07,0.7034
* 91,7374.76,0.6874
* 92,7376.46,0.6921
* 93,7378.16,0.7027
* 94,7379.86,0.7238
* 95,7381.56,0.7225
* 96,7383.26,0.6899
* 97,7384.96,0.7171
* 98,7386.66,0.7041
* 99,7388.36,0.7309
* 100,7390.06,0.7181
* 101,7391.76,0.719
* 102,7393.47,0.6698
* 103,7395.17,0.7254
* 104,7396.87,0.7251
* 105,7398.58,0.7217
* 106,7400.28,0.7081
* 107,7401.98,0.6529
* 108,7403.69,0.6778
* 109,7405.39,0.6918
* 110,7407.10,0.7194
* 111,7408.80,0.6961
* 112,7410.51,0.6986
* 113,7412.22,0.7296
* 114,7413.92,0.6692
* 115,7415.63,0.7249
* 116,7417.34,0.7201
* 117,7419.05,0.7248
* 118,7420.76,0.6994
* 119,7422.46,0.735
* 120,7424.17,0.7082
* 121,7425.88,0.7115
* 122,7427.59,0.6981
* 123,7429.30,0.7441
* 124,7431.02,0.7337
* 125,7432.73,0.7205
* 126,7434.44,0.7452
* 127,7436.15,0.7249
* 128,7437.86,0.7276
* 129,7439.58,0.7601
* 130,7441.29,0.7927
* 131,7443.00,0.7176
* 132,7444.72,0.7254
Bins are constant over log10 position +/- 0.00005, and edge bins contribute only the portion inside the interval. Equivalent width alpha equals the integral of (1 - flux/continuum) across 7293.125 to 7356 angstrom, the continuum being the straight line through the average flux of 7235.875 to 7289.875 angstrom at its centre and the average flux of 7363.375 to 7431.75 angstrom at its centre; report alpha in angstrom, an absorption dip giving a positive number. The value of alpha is -2.3 angstrom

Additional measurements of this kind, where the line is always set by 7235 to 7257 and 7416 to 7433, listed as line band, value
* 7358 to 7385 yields -1.2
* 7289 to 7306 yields -0.9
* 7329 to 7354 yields -1.8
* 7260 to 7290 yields -0.7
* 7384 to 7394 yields -0.5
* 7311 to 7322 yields -0.7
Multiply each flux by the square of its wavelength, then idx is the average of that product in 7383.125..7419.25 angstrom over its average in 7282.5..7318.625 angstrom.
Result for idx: 1.22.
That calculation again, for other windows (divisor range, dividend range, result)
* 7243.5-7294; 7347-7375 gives 1.27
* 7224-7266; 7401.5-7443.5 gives 1.51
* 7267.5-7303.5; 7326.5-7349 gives 1.16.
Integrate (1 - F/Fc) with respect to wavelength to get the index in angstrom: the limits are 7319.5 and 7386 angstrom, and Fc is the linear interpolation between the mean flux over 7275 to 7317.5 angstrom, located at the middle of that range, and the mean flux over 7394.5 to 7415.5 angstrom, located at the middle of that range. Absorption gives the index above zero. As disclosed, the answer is -2.1 angstrom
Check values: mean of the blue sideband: 0.587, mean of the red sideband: 0.702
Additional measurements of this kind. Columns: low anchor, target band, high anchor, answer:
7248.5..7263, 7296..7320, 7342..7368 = -0.6 angstrom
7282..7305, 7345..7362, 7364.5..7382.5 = 0.3 angstrom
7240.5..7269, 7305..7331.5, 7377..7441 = -0.6 angstrom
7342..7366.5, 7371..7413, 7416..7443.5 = -0.5 angstrom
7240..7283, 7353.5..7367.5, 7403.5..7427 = -0.2 angstrom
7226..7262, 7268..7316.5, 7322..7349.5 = -0.3 angstrom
